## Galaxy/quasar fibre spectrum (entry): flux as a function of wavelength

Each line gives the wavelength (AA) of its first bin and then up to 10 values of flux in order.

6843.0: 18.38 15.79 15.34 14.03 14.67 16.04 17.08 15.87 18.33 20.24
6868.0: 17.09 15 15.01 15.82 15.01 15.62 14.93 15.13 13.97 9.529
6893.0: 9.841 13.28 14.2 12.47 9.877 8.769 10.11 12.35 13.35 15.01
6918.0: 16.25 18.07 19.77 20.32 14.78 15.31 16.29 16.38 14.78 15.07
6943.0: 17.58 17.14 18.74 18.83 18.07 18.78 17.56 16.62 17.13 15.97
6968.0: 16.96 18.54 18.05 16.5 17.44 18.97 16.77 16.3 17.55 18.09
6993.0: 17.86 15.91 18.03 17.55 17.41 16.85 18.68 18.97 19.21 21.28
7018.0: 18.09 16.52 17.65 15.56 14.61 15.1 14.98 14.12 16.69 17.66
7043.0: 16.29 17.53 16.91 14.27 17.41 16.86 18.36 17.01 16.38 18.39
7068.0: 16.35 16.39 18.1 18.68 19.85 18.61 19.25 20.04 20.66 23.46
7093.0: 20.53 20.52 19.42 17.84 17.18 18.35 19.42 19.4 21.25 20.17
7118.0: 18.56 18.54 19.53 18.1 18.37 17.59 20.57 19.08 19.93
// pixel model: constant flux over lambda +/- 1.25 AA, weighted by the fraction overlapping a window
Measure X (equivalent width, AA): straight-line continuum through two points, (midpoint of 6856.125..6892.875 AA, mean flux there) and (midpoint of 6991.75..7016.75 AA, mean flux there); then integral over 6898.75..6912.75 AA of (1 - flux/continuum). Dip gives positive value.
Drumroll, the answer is 4.4 AA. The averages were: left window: 15.4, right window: 18.2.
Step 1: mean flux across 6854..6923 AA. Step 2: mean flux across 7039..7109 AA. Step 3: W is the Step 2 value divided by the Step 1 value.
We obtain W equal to 1.26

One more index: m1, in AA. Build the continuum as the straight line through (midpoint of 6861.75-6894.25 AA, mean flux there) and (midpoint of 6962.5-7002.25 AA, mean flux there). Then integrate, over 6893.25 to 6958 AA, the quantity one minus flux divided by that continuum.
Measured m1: 3.1 AA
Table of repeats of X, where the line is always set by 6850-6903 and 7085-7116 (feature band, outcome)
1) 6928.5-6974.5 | -1.6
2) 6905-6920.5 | 2.4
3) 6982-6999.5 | 0.2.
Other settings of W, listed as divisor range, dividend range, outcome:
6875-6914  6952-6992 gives 1.37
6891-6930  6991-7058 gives 1.23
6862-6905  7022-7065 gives 1.14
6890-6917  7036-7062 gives 1.42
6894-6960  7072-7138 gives 1.25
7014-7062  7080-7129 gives 1.17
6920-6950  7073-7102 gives 1.16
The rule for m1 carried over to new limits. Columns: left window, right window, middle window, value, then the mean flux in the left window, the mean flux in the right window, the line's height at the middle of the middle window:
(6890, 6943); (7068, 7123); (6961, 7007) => -3.4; 14.2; 19.3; 16.1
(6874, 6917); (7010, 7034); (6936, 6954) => -3.1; 12.9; 17.2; 14.6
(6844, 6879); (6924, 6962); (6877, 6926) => 8.3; 16.1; 17.1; 16.6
